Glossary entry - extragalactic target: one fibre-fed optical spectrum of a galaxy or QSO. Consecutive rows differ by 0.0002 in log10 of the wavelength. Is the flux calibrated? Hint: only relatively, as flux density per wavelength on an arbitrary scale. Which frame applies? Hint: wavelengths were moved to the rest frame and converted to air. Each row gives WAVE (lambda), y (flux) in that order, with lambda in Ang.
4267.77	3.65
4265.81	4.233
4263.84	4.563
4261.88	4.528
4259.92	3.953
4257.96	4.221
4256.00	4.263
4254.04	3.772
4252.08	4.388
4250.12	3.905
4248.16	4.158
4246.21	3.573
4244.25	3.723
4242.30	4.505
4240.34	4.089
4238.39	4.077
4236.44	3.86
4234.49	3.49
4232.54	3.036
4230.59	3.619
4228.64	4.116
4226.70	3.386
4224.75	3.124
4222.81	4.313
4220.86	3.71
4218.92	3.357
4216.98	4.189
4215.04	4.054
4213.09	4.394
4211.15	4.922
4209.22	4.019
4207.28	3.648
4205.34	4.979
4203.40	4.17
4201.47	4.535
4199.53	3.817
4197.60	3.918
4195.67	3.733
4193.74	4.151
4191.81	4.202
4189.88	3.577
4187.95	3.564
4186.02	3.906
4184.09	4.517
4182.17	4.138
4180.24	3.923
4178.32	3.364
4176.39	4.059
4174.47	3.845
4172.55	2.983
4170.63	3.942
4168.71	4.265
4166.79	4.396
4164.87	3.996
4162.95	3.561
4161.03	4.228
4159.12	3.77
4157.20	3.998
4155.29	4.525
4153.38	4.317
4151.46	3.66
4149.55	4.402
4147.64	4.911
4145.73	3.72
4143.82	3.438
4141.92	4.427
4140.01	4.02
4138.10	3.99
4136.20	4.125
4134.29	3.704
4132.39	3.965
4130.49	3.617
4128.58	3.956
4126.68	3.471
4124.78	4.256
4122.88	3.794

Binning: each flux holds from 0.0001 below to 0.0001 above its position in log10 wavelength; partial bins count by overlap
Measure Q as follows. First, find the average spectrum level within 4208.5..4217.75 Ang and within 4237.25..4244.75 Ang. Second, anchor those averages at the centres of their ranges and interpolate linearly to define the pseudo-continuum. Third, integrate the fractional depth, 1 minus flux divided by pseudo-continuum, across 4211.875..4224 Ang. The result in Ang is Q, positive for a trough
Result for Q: 0.8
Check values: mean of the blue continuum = 4.33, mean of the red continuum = 4.12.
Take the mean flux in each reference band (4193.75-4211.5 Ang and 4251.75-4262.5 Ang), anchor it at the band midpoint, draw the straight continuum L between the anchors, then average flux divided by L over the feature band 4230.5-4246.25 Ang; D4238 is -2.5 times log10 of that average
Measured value 0.10 mag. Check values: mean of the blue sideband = 4.17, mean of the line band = 3.79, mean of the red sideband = 4.16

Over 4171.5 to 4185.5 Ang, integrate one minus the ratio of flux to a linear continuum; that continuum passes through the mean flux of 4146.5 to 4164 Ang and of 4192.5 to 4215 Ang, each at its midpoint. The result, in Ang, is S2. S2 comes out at 1.1 Ang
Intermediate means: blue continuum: 4.15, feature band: 3.84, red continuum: 4.2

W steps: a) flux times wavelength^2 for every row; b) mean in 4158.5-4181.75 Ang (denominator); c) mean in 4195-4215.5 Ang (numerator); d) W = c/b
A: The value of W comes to 1.11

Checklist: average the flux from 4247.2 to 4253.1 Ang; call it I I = 4.14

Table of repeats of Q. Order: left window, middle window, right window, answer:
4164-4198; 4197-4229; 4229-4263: -0.8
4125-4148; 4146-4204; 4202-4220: 0.8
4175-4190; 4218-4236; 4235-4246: 1.8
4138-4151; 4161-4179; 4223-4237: 0.5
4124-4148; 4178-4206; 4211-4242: -1.1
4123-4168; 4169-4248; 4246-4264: 3.2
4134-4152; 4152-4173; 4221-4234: -0.3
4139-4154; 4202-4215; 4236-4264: -0.8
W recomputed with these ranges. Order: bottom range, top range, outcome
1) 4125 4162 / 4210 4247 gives 1.00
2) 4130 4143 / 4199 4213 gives 1.12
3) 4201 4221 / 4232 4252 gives 0.94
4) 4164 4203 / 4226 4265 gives 1.04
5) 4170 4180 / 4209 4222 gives 1.14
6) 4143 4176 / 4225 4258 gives 1.01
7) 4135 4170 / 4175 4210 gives 1.00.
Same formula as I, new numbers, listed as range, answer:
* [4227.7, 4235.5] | 3.56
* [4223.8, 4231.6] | 3.56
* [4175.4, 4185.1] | 4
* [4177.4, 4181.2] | 3.65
